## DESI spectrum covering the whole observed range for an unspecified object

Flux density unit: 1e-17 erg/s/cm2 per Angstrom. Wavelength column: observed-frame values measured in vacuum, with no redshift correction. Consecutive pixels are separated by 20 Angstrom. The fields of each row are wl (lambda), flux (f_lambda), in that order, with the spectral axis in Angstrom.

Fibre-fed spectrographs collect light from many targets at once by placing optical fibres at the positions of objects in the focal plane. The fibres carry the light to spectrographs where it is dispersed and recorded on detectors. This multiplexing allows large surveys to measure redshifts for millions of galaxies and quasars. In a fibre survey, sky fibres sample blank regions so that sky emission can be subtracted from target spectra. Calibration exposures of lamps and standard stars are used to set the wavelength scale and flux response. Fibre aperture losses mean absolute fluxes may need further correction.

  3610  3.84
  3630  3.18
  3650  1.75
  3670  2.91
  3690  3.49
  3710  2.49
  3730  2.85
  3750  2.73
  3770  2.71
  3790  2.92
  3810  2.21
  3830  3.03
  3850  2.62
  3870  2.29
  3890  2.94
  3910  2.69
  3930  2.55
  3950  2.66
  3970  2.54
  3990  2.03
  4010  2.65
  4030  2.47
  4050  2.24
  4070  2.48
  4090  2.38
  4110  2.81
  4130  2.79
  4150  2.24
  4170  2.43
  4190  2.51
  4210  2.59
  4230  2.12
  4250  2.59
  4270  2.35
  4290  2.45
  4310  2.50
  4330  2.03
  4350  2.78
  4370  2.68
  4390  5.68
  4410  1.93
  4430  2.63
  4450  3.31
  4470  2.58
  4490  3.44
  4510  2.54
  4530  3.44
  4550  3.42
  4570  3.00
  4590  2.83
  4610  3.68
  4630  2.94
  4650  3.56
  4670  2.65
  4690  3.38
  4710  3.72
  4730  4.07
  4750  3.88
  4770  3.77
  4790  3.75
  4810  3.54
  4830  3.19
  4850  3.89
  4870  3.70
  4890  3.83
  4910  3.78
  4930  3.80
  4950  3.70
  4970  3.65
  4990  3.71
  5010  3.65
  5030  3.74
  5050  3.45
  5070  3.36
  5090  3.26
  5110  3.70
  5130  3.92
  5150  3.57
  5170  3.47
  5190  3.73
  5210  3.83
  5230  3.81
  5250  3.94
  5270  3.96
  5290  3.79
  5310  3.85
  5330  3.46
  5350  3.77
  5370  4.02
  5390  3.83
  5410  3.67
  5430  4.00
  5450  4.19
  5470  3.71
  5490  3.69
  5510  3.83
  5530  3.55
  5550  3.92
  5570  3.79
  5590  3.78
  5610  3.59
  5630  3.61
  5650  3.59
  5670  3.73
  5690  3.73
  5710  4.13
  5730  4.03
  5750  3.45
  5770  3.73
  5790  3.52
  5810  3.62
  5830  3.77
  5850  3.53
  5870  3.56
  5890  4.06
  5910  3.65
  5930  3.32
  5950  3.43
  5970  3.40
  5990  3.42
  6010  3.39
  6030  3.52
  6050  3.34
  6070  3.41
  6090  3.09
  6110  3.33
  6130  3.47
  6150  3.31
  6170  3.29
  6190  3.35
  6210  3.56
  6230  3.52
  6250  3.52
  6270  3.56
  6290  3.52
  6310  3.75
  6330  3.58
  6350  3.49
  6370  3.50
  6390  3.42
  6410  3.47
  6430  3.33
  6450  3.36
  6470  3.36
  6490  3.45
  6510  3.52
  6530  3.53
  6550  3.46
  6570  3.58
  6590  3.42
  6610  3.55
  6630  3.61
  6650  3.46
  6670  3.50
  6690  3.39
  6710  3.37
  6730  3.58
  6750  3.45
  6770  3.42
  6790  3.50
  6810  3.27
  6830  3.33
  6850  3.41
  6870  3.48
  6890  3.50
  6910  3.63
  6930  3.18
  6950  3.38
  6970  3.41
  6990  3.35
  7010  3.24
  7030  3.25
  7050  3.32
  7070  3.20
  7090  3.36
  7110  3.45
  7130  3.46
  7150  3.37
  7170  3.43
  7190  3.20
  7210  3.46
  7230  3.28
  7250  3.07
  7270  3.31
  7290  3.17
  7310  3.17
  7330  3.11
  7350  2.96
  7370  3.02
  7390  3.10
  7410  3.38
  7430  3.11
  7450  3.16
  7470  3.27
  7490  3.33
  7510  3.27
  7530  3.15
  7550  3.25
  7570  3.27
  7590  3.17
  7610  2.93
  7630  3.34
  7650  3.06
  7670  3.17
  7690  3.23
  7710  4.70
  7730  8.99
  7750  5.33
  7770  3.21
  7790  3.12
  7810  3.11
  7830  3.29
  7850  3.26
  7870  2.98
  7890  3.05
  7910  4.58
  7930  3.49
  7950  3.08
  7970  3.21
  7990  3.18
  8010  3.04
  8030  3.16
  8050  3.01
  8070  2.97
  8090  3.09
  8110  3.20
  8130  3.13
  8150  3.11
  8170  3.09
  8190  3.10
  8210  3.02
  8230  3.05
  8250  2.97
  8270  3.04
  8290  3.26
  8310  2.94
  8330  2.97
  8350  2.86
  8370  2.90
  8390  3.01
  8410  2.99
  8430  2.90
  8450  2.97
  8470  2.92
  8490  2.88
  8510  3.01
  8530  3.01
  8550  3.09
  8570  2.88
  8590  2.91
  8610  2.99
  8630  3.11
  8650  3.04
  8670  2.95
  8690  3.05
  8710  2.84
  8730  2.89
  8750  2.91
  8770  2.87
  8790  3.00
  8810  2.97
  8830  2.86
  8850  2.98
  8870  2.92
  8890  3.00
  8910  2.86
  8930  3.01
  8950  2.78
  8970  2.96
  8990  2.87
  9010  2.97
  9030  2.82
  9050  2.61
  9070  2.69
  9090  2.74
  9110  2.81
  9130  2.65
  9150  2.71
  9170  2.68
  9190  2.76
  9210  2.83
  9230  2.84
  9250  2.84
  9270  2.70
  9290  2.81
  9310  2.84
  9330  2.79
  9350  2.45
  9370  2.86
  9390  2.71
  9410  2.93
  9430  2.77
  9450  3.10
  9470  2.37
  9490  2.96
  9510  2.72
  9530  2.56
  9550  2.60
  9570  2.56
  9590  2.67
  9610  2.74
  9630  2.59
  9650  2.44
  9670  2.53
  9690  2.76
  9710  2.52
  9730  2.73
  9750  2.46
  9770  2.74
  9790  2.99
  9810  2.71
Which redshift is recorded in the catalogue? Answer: 0.176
